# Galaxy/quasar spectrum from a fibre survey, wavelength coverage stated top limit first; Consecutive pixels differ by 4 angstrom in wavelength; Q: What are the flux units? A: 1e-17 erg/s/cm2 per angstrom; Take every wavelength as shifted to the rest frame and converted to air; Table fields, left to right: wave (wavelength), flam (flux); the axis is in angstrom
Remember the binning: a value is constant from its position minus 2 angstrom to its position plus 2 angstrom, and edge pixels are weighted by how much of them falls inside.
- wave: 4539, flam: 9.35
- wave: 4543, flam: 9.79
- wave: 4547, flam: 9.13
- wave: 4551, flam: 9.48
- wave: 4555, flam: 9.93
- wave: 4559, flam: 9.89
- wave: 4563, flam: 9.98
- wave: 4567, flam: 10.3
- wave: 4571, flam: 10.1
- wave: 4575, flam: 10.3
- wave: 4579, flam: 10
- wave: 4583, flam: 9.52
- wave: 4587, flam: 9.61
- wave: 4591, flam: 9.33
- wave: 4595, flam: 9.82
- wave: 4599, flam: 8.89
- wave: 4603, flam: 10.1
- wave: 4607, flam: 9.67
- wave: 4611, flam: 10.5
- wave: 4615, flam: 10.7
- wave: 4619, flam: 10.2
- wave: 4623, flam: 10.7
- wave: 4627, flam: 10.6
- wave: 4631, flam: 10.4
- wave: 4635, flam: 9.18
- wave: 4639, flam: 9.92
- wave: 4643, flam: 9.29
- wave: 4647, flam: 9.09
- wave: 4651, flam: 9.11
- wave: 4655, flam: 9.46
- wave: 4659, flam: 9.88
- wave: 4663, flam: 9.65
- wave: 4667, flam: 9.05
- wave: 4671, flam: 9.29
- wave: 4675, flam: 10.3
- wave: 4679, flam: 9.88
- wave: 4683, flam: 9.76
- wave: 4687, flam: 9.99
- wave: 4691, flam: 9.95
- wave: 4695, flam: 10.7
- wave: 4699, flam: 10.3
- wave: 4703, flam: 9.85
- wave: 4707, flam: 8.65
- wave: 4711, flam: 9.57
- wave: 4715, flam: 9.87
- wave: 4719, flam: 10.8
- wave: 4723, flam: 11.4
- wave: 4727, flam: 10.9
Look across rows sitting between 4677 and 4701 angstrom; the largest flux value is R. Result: 10.7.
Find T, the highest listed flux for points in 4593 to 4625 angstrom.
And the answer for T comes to 10.7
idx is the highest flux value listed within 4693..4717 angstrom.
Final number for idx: 10.7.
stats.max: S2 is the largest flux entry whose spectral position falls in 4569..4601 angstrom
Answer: 10.3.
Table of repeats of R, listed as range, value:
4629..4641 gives 10.4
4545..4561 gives 9.93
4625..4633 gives 10.6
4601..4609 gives 10.1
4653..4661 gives 9.88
